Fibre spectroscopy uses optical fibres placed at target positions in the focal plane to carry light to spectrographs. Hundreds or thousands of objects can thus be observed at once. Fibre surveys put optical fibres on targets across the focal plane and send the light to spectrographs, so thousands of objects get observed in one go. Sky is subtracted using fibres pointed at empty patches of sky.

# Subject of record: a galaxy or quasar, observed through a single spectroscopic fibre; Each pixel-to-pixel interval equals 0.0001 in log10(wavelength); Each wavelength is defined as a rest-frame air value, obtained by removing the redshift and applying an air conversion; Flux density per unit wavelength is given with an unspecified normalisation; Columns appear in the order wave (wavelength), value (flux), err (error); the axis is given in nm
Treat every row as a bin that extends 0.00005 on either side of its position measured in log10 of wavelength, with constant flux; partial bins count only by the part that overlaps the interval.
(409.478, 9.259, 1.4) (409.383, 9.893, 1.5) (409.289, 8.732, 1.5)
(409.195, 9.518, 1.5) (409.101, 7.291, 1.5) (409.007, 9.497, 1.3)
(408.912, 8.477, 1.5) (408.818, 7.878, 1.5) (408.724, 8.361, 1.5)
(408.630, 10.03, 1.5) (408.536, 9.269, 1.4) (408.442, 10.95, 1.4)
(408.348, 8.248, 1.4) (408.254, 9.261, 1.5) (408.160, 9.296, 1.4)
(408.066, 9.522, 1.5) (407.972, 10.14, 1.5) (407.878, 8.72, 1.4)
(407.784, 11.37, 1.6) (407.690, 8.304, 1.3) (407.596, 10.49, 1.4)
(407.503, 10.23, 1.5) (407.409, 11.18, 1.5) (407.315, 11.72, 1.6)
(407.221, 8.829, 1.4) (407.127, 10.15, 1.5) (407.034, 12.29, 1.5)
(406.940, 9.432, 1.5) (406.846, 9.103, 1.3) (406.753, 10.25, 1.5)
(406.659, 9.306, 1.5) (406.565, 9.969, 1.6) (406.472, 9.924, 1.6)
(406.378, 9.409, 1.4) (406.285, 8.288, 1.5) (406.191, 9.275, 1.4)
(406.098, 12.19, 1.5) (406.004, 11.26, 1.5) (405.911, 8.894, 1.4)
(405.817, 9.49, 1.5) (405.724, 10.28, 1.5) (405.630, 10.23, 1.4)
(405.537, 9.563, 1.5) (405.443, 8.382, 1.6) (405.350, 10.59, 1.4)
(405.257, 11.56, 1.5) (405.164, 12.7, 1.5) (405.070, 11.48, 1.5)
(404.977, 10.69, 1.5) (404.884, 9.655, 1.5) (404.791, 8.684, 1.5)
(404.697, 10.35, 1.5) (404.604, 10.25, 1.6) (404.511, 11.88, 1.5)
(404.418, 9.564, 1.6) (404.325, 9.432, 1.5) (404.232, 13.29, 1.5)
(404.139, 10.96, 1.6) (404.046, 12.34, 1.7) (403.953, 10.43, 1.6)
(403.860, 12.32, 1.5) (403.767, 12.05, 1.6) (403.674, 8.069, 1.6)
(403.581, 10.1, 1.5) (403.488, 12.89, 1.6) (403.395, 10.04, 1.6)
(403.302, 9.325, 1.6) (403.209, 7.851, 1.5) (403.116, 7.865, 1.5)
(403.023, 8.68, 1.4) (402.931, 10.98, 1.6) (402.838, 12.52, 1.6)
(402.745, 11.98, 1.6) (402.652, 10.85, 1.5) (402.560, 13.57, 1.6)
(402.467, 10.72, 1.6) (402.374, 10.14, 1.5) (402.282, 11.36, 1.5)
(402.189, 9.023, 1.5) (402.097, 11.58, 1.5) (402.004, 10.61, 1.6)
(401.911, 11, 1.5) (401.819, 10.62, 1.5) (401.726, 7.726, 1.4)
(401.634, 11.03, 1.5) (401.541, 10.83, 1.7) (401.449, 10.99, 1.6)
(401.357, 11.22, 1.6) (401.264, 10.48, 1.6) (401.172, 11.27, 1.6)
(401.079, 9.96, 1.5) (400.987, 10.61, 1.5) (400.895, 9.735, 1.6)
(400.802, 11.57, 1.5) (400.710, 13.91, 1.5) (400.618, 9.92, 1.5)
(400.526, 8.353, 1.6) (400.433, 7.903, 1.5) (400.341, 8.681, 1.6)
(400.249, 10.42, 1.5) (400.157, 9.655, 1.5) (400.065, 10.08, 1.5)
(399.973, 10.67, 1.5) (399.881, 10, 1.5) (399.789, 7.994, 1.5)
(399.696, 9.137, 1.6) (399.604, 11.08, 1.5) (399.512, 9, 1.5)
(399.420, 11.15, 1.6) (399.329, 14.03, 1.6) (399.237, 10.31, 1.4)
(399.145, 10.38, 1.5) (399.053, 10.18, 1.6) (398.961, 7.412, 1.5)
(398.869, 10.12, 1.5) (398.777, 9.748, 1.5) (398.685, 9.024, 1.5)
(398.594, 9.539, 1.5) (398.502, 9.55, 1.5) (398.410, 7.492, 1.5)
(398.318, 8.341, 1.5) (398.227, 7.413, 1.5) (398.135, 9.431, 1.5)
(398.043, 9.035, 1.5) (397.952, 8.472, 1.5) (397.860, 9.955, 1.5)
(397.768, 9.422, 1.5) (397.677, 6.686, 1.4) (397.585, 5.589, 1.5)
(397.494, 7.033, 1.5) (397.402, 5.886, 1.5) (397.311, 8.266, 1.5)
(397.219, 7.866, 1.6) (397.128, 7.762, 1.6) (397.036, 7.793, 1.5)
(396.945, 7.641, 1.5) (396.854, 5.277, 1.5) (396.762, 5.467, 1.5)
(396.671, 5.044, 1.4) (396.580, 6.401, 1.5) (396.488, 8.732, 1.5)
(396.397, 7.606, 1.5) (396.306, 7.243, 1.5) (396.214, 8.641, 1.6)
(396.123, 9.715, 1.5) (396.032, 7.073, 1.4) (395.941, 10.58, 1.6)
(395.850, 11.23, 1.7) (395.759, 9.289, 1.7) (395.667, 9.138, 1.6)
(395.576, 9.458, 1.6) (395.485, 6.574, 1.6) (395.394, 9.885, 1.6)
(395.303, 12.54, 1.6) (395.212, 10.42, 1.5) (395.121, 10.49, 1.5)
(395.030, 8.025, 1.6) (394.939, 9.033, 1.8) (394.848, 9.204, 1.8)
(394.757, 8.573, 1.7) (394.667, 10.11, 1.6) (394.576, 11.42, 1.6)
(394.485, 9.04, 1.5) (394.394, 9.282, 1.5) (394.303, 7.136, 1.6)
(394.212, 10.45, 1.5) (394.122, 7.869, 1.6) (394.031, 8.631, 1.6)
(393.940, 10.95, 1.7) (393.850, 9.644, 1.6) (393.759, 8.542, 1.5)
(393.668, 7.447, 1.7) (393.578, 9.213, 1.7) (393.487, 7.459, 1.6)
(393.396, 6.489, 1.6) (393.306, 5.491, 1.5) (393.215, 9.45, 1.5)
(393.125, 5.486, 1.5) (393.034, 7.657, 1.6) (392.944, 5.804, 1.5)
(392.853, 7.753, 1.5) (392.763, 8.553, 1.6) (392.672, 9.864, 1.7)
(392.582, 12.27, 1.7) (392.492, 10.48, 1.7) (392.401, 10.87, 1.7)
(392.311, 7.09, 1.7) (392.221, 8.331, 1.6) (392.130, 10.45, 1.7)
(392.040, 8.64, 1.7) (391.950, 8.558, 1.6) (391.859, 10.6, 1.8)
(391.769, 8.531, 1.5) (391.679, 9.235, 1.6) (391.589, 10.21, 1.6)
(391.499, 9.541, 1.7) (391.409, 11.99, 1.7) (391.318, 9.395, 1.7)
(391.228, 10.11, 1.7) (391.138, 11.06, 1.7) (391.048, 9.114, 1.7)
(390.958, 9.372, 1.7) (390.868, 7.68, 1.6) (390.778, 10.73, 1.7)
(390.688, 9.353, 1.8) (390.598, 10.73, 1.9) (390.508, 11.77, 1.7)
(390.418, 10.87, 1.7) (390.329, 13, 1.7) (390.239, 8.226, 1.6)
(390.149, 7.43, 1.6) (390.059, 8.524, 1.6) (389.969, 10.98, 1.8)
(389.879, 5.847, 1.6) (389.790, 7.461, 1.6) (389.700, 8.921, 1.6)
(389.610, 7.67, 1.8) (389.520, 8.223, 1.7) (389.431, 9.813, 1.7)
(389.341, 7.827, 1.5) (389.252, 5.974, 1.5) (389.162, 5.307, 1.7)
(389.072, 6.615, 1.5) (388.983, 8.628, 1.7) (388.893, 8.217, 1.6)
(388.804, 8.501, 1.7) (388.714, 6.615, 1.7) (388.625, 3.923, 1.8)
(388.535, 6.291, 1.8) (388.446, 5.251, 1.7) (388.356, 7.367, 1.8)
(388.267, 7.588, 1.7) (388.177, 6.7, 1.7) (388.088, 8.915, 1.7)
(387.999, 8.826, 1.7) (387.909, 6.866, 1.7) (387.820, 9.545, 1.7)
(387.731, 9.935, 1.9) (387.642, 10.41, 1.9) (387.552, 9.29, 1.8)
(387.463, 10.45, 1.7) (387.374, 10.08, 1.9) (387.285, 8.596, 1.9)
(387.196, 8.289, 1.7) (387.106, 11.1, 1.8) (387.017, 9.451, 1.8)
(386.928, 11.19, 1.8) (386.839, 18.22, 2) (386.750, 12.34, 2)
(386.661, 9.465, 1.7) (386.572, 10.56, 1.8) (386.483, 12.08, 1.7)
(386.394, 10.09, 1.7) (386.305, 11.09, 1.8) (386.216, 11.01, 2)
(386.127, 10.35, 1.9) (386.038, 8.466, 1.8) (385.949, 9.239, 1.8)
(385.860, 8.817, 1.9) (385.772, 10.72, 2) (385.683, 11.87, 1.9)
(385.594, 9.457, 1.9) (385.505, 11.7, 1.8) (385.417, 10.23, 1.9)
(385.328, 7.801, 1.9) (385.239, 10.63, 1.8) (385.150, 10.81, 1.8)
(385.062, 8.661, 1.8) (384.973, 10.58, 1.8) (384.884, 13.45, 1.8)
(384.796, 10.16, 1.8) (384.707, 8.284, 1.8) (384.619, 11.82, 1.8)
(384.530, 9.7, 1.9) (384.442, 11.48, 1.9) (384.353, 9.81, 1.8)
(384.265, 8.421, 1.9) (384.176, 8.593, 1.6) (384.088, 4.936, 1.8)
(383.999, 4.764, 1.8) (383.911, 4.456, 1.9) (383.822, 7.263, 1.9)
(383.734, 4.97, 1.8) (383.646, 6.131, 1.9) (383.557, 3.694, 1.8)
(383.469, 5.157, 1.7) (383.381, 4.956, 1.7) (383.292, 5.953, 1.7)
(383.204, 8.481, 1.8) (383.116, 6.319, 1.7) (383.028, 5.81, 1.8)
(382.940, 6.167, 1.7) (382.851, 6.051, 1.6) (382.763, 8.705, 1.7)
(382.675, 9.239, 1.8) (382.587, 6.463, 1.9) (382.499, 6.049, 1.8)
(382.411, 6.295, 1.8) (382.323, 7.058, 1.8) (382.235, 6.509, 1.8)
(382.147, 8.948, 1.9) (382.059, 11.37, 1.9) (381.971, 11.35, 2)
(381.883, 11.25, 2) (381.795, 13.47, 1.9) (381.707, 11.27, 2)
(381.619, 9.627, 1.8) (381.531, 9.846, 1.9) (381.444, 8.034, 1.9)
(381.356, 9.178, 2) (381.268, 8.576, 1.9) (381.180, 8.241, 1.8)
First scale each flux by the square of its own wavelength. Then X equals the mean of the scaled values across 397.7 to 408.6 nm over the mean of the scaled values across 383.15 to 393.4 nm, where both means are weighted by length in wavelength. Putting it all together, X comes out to 1.2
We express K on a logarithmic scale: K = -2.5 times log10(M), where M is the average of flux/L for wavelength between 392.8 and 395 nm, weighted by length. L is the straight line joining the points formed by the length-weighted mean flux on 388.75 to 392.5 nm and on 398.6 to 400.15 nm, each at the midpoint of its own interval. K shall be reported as 0.122 mag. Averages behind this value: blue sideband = 9.07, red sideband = 10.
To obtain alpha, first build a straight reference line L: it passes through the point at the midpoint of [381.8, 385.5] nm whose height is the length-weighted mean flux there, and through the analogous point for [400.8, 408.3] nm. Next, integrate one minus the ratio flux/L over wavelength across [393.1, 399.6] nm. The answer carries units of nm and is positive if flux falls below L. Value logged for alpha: 0.55 nm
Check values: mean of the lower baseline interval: 8.12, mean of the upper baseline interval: 10.4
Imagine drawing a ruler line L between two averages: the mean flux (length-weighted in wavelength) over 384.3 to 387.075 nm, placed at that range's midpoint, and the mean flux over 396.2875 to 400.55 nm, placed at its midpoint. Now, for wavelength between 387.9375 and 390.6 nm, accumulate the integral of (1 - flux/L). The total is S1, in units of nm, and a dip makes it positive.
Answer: 0.54 nm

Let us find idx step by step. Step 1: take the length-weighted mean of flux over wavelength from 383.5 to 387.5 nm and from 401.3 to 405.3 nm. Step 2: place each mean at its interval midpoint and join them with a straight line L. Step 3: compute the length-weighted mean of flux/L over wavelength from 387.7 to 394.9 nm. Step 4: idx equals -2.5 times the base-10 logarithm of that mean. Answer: 0.15 mag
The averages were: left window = 9.57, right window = 10.7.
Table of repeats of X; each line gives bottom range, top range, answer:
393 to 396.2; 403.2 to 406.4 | 1.23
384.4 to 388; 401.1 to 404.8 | 1.12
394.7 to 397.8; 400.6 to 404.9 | 1.34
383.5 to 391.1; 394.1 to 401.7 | 1.08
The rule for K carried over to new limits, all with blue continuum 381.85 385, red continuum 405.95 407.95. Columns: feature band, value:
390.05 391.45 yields -0.18 mag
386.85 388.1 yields -0.19 mag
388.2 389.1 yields 0.20 mag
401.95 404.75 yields -0.10 mag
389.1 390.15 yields 0.07 mag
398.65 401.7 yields -0.09 mag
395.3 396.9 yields 0.10 mag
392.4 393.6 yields 0.06 mag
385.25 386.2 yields -0.23 mag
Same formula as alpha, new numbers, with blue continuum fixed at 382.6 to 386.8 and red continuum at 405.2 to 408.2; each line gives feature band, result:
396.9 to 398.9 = 0.26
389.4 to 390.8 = -0.04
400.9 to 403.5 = -0.21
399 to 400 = -0.08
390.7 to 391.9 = -0.09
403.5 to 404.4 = -0.11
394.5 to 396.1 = -0.04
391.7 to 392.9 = -0.03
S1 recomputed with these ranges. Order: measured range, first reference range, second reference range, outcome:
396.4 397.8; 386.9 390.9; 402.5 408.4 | 0.36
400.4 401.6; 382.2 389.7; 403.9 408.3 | -0.09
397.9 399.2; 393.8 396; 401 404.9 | 0.13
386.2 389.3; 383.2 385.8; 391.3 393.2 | -0.08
